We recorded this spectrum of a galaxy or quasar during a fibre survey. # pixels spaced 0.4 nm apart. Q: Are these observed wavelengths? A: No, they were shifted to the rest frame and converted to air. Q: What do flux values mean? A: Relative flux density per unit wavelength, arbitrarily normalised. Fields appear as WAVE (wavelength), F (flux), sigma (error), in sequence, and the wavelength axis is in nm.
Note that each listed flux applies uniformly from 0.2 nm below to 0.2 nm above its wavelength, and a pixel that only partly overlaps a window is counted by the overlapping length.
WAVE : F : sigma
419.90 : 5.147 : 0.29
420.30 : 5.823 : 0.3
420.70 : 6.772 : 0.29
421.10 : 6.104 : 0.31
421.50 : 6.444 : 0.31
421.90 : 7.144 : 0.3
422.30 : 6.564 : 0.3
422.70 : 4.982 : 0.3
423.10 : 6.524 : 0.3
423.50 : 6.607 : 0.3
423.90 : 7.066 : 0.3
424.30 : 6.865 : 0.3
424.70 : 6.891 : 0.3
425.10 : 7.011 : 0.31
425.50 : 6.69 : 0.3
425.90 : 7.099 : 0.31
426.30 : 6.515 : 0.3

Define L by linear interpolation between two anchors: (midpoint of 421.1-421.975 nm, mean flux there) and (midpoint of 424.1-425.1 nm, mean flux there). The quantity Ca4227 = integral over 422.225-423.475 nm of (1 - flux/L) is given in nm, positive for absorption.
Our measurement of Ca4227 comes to 0.13 nm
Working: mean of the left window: 6.59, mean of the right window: 6.9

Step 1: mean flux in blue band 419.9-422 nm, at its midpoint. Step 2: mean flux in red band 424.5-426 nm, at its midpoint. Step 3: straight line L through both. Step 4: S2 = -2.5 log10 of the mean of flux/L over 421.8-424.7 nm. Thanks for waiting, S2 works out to 0.01 mag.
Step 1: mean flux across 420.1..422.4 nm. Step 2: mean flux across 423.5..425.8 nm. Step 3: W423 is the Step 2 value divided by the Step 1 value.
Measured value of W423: 1.1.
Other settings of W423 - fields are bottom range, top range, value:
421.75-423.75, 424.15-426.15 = 1.08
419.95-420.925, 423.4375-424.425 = 1.12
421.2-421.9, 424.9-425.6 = 1.04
